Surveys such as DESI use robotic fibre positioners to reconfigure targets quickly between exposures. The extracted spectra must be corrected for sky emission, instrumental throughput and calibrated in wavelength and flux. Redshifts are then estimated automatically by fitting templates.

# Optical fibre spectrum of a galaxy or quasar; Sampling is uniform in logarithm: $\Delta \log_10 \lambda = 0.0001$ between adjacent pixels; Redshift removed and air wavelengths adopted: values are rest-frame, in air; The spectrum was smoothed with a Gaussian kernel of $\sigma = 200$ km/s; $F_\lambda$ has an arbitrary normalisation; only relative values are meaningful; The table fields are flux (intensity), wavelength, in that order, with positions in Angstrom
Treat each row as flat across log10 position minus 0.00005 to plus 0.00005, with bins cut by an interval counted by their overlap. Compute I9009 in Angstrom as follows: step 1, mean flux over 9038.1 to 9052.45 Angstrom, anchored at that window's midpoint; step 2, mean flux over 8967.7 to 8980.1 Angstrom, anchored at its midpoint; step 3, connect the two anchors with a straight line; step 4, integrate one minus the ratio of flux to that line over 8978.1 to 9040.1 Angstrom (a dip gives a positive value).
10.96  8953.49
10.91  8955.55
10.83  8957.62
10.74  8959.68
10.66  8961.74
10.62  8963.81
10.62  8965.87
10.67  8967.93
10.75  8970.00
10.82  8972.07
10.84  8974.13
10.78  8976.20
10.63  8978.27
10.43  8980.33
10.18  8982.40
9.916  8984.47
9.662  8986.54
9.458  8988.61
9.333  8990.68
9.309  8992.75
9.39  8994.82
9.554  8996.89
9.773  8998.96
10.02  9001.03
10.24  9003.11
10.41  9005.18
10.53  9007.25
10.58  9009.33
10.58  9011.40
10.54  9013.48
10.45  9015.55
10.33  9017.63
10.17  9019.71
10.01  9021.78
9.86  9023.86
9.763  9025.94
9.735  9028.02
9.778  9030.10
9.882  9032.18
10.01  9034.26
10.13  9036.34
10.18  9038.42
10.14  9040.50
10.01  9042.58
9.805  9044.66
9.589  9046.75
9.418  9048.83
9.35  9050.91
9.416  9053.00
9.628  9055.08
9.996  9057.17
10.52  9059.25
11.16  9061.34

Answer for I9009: 1.3 Angstrom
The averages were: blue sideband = 10.7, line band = 10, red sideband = 9.75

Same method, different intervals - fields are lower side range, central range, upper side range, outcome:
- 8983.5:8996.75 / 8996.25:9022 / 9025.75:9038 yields -1.5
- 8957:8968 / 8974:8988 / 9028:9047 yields 0.3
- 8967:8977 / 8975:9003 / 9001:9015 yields 1.9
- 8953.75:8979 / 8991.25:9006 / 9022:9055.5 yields 0.8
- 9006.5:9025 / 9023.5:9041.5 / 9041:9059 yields 0.1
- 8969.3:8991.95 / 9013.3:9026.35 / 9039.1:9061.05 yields -0.2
